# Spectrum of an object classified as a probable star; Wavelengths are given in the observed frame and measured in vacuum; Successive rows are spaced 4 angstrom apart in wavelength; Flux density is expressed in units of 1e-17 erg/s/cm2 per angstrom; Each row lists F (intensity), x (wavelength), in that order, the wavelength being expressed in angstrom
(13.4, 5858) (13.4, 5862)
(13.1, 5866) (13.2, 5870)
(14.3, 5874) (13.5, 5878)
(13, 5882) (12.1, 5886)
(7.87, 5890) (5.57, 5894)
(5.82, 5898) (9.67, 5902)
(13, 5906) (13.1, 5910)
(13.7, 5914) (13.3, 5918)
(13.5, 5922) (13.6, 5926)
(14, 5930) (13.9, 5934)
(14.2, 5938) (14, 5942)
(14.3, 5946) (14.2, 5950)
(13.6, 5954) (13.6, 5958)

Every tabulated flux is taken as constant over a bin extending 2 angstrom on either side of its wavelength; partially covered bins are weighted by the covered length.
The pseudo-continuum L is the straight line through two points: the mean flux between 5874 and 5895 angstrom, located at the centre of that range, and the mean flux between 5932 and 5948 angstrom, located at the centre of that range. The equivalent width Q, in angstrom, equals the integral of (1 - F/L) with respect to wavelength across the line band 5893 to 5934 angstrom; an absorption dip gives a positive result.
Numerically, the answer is 3.0 angstrom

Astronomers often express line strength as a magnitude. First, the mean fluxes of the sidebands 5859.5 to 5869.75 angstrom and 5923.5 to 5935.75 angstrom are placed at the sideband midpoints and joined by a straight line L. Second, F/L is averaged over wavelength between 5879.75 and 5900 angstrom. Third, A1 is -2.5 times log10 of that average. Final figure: 0.45 mag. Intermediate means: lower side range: 13.2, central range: 8.93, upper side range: 13.8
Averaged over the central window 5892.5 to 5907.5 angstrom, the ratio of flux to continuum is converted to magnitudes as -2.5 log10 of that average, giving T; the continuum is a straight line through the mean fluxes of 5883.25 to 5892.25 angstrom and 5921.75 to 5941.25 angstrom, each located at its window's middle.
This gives 0.31 mag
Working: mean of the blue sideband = 10.1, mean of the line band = 8.46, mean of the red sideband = 13.9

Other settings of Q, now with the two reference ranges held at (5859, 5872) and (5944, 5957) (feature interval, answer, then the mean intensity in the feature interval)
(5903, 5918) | 0.68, 13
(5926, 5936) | -0.04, 13.9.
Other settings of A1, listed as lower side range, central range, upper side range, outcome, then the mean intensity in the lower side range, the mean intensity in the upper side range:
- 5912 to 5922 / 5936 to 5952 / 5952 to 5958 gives -0.05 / 13.5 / 13.6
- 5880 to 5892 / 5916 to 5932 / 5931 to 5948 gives -0.03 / 11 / 14.1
